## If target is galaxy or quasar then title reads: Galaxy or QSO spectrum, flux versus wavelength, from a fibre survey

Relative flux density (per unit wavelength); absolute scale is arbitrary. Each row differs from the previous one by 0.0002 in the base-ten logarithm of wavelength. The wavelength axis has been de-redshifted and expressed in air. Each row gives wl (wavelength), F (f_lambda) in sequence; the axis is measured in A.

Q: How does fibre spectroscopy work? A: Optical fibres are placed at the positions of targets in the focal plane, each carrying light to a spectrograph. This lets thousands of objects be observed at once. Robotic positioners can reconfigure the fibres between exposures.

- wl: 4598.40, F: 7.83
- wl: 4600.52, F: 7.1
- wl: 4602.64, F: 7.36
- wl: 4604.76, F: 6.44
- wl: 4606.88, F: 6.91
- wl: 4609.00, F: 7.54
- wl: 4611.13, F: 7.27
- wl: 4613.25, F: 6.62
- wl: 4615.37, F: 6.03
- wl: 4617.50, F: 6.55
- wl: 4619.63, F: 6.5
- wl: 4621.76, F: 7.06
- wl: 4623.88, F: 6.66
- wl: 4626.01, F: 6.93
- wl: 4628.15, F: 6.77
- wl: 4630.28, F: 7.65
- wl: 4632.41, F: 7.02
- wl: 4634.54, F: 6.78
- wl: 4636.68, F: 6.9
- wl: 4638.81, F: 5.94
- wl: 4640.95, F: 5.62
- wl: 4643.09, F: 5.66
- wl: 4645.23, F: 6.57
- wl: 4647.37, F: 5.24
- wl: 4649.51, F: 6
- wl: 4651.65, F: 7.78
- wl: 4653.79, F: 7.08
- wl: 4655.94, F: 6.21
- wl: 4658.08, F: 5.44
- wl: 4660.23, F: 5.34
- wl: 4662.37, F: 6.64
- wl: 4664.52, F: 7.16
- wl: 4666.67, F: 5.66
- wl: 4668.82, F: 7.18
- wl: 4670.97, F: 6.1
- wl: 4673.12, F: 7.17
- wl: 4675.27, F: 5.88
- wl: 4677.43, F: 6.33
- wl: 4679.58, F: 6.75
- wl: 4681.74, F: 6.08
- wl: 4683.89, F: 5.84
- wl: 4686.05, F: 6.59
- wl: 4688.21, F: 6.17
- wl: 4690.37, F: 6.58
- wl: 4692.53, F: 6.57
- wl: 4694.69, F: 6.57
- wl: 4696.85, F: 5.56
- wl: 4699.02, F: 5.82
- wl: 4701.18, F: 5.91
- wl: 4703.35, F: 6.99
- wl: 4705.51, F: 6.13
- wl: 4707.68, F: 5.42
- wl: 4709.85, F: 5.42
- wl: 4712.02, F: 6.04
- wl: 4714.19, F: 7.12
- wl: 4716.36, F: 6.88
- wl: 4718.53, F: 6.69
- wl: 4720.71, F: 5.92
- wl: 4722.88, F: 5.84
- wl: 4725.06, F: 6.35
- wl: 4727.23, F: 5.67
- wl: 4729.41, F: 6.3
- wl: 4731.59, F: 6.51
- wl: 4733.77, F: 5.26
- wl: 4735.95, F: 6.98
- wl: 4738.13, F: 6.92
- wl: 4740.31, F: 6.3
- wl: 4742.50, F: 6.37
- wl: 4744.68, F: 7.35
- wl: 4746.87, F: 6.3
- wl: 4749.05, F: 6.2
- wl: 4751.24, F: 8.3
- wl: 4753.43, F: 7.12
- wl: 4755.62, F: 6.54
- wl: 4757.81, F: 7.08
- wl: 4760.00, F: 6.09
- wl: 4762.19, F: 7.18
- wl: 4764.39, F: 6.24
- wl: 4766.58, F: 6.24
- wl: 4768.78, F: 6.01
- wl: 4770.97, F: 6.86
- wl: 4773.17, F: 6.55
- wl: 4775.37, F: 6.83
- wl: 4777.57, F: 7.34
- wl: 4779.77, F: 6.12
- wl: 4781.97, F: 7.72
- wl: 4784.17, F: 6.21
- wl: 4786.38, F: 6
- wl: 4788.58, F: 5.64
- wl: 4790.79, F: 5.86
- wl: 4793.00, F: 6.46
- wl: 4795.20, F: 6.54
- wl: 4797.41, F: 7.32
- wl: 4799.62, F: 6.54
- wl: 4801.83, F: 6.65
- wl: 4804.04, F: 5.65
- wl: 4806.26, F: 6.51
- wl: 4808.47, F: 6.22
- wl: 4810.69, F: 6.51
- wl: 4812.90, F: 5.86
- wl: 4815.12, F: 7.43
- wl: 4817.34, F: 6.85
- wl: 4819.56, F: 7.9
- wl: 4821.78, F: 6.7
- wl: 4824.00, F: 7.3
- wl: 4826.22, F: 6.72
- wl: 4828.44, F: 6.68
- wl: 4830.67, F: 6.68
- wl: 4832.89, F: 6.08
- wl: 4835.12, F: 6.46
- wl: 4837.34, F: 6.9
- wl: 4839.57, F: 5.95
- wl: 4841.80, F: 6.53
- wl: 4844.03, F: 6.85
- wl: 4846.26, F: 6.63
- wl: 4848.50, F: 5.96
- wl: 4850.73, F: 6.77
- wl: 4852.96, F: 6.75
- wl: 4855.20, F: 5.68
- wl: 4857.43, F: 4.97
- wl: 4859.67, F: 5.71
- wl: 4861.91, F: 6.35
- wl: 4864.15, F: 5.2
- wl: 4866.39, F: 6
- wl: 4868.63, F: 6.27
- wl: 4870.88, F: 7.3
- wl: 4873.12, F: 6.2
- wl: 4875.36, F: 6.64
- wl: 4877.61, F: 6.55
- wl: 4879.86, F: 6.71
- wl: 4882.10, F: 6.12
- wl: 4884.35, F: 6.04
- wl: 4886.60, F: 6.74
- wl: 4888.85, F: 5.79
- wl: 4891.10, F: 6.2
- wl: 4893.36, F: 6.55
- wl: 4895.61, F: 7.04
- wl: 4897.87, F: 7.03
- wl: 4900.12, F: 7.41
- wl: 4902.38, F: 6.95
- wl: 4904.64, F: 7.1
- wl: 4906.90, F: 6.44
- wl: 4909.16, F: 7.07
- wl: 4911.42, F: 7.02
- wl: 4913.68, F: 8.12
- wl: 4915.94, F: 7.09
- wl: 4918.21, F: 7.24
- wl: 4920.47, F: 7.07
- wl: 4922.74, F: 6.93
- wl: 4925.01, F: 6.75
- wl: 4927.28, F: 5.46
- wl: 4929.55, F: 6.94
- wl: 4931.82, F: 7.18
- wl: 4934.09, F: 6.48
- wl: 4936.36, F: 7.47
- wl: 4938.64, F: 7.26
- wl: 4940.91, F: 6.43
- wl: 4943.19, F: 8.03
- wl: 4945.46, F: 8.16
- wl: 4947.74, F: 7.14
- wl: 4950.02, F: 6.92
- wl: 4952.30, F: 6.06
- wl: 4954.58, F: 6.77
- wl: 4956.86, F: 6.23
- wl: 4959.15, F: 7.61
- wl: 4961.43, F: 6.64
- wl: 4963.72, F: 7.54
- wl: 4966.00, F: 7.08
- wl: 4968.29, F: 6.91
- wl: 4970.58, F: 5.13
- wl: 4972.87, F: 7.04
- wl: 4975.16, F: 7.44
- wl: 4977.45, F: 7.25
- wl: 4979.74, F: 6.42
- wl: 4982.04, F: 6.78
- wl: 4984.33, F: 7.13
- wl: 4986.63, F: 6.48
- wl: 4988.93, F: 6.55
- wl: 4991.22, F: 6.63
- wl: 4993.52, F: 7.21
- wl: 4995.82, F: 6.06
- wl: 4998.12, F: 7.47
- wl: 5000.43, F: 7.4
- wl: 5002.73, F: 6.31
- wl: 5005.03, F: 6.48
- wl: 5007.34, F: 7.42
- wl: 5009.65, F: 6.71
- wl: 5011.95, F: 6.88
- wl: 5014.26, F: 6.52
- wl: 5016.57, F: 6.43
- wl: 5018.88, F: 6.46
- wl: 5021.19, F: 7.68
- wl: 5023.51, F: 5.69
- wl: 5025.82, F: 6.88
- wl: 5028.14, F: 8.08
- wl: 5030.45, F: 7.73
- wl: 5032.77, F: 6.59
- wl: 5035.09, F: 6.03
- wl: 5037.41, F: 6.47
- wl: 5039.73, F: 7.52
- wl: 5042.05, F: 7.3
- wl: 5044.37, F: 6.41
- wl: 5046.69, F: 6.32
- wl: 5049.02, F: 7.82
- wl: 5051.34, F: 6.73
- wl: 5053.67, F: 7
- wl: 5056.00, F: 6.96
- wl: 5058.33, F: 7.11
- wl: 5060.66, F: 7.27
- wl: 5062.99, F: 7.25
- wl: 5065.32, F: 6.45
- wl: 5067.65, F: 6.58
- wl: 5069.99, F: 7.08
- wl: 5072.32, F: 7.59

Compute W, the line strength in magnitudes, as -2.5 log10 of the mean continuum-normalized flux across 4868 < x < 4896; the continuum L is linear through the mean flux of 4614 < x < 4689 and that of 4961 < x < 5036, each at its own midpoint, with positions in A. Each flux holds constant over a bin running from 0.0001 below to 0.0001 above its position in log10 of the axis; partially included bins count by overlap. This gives 0.04 mag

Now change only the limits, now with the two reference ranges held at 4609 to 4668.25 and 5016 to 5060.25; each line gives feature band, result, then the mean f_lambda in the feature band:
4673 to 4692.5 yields 0.03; 6.35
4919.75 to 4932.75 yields 0.02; 6.7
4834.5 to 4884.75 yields 0.07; 6.29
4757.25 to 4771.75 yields 0.02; 6.5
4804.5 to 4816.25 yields 0.04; 6.46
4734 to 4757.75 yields -0.03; 6.79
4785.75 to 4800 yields 0.05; 6.34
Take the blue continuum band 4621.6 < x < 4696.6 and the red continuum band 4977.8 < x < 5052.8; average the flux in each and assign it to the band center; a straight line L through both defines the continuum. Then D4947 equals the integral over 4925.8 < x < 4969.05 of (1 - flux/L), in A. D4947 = -1.3 A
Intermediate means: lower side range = 6.44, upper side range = 6.84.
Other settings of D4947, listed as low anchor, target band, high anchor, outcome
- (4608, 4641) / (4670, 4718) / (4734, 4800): 3.0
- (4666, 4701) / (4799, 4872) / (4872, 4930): 1.8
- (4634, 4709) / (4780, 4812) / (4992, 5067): 0.4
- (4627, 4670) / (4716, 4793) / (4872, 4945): 1.0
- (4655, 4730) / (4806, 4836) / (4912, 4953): -0.2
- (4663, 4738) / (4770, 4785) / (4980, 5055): -0.9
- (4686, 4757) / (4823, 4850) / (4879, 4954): 0.5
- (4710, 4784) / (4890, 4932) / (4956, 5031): -1.0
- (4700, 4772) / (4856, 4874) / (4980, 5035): 1.7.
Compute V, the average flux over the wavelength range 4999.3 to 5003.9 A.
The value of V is 6.86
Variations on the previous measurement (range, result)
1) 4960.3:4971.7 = 6.66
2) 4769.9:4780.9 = 6.74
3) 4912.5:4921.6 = 7.38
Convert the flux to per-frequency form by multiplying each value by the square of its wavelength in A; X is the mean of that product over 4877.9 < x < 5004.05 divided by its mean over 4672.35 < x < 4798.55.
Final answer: 1.16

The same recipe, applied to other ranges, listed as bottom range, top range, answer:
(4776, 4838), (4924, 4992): 1.11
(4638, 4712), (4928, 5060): 1.27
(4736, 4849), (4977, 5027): 1.11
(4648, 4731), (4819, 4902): 1.10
